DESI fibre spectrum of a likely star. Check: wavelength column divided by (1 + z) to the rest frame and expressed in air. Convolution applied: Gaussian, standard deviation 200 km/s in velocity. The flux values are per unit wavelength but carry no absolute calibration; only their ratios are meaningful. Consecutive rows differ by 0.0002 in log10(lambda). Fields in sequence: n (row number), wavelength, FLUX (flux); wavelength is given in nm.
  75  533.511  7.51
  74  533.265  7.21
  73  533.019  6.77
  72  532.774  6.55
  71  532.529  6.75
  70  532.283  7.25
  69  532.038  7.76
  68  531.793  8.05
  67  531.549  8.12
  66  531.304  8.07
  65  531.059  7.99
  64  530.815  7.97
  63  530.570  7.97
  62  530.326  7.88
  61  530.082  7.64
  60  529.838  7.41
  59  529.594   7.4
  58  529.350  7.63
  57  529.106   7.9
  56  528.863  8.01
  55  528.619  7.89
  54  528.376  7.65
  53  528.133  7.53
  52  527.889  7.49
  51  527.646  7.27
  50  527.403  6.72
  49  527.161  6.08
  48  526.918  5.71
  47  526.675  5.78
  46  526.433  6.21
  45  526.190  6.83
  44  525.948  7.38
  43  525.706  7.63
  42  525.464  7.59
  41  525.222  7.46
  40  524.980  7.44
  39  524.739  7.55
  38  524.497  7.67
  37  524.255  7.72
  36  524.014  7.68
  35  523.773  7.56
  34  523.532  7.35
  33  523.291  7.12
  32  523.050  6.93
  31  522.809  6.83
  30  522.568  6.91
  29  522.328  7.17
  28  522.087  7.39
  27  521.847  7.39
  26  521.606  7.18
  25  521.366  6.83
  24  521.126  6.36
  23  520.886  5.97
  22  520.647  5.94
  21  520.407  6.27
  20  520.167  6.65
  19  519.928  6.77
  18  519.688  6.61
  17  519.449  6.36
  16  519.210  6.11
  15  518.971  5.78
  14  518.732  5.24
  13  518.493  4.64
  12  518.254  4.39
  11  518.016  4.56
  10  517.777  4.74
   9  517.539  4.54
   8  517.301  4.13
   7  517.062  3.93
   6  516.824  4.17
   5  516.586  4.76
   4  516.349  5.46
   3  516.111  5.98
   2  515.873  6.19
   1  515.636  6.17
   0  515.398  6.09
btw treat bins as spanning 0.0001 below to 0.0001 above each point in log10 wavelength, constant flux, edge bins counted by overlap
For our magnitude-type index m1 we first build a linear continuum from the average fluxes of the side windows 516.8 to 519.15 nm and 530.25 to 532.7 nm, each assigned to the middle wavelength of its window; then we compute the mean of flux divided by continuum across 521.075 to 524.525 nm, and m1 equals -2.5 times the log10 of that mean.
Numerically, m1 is -0.24 mag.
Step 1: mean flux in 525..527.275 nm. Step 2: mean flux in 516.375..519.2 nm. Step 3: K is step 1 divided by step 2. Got 1.44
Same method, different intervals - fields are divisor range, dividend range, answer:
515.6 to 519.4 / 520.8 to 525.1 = 1.42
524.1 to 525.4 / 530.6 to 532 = 1.06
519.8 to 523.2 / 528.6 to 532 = 1.16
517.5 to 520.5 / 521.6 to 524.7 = 1.30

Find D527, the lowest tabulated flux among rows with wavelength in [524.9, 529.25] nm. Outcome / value 5.71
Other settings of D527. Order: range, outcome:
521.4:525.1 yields 6.83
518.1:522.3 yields 4.39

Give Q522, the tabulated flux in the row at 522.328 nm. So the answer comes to 7.17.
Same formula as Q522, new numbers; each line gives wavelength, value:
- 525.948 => 7.38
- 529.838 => 7.41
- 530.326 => 7.88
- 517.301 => 4.13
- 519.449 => 6.36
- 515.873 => 6.19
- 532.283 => 7.25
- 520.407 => 6.27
